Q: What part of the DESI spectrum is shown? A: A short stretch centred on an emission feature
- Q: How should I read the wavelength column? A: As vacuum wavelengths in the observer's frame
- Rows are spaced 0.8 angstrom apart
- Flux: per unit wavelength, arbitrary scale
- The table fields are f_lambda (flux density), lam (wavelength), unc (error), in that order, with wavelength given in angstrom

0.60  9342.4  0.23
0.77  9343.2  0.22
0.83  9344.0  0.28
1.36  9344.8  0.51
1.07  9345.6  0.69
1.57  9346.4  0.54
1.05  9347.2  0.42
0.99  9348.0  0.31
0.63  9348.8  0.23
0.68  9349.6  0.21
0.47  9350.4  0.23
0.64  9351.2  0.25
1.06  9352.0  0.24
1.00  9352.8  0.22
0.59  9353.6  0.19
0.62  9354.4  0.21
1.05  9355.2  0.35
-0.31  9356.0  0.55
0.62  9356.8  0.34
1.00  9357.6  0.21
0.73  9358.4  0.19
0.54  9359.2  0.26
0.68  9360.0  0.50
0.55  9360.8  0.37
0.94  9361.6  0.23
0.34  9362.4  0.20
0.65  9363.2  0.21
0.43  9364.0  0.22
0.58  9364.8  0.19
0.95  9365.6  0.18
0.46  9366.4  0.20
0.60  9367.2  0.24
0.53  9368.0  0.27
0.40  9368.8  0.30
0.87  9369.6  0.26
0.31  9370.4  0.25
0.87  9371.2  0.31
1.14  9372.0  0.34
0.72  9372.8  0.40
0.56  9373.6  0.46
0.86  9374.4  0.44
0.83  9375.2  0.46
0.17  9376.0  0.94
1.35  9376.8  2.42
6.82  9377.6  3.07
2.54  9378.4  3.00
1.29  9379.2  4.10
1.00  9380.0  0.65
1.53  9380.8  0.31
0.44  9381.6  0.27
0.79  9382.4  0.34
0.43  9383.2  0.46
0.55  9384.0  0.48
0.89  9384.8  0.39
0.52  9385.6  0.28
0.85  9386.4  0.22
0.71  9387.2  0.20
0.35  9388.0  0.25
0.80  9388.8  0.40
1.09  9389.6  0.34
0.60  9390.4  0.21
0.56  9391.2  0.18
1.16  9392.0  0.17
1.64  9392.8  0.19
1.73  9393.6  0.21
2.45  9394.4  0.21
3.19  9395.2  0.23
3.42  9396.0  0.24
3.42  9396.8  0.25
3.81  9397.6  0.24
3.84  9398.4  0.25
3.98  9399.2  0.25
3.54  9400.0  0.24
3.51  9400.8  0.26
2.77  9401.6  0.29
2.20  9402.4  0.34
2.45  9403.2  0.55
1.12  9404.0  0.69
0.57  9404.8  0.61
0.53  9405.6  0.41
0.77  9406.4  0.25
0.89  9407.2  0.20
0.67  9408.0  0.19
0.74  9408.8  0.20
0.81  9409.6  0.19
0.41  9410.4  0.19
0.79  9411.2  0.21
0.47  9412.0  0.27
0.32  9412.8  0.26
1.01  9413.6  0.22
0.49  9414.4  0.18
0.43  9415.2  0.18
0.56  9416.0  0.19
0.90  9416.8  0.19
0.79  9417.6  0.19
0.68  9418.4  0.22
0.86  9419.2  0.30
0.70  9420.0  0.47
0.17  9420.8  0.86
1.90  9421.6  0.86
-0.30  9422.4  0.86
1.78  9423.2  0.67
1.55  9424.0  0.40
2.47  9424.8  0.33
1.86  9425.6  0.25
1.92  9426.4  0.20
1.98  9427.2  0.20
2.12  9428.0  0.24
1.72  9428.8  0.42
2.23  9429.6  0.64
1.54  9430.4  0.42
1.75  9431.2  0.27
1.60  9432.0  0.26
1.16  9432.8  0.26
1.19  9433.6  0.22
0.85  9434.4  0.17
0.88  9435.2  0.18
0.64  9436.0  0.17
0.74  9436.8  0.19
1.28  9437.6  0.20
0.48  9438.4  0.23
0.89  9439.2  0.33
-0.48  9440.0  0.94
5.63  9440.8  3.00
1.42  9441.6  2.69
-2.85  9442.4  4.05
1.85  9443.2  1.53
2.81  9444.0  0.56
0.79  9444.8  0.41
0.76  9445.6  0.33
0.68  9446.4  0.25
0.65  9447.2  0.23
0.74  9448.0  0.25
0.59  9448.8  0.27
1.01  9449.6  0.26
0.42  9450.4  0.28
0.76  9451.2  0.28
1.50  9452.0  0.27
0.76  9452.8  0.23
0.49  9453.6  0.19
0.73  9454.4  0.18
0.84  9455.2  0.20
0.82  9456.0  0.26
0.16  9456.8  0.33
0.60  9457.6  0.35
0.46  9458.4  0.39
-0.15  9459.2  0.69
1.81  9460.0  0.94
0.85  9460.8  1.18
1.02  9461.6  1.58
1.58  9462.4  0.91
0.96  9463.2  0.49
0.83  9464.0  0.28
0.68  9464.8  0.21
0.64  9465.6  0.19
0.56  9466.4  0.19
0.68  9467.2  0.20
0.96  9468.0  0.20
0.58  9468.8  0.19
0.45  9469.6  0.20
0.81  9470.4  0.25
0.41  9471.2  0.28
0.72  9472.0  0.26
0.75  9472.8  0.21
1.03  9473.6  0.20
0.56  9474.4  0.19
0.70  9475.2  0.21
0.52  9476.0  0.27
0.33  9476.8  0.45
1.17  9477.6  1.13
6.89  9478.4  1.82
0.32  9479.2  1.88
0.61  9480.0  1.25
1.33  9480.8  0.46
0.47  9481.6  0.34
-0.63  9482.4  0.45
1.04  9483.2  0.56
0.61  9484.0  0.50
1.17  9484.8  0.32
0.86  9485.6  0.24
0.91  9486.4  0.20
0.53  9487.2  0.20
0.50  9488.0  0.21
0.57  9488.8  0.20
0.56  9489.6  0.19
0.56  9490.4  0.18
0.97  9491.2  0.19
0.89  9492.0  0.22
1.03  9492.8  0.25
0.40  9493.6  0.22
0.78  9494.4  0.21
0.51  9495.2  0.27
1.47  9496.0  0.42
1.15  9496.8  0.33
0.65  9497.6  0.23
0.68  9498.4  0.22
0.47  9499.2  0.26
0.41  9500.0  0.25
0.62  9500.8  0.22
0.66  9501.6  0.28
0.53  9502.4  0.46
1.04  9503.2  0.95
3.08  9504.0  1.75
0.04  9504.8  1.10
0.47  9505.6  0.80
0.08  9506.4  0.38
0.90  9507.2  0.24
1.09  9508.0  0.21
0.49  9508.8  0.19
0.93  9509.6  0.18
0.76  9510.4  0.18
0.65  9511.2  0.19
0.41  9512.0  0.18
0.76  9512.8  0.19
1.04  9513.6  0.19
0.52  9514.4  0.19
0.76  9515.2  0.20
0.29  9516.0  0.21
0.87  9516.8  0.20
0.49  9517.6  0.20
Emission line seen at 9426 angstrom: [N II]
